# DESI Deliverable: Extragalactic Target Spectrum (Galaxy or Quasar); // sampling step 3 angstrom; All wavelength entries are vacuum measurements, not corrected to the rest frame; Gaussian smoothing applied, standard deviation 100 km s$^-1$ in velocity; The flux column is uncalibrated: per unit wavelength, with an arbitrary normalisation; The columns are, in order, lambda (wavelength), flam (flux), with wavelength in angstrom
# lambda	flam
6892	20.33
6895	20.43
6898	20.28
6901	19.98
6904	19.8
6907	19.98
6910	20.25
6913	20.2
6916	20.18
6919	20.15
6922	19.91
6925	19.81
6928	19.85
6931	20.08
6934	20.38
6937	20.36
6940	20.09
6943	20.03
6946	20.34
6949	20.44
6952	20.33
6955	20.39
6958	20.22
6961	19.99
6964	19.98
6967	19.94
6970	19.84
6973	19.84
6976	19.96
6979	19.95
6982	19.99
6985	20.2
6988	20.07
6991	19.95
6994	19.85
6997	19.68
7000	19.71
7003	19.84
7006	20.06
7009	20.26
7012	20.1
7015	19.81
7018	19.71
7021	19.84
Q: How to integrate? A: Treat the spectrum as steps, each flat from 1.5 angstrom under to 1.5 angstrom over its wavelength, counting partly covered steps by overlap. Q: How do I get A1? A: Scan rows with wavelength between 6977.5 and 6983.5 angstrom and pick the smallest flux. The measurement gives 19.95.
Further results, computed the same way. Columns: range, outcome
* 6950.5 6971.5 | 19.84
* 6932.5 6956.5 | 20.03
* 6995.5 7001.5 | 19.68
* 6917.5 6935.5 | 19.81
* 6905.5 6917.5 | 19.98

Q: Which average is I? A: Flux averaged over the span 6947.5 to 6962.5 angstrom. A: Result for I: 20.3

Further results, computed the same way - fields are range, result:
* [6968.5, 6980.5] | 19.9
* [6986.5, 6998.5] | 19.9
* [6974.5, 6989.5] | 20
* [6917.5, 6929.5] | 19.9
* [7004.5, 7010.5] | 20.2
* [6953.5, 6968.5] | 20.1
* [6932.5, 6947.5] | 20.2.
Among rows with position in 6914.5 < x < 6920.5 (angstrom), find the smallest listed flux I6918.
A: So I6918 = 20.15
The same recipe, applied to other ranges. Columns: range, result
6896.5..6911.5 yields 19.8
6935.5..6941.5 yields 20.09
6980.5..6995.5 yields 19.85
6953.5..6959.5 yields 20.22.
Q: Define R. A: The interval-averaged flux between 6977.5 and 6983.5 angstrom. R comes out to 20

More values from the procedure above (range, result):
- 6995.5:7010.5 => 19.9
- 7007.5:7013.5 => 20.2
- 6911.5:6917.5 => 20.2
